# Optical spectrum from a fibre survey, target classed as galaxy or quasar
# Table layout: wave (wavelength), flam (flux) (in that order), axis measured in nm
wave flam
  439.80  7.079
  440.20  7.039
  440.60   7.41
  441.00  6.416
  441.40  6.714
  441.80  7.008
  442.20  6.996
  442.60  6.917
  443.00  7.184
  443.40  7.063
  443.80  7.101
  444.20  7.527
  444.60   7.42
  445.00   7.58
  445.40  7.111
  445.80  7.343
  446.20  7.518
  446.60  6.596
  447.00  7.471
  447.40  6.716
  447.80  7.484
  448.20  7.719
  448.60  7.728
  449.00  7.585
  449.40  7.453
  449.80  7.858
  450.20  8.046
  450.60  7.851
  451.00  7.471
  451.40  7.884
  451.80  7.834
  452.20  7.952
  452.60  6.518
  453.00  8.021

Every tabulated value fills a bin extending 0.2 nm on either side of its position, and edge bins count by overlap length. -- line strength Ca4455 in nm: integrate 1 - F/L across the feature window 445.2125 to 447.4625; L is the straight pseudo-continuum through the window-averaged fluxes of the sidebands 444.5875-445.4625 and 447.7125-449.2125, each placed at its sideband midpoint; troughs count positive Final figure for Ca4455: 0.10 nm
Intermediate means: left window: 7.4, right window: 7.64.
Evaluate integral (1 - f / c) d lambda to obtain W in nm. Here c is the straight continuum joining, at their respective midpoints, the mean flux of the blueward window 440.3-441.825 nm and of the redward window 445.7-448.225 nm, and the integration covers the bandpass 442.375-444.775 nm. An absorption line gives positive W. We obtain -0.06 nm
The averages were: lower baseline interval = 6.88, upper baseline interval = 7.23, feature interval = 7.2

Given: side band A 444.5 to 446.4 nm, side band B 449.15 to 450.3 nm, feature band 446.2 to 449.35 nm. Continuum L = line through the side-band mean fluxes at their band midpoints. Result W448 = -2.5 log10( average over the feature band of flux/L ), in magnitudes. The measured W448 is 0.04 mag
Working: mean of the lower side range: 7.39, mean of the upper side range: 7.75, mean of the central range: 7.35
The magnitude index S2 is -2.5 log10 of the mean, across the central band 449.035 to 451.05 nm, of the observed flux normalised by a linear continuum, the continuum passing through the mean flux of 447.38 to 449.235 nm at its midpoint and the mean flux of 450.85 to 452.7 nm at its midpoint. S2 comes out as -0.03 mag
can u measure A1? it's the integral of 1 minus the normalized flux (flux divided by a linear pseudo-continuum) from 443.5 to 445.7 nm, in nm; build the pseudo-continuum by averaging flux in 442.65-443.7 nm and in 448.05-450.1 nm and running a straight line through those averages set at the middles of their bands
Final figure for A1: -0.03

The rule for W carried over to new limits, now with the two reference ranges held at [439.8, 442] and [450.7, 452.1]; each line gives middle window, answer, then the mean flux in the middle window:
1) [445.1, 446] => 0.00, 7.27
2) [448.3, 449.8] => -0.01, 7.63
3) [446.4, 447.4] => 0.06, 6.97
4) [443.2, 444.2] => 0.00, 7.17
